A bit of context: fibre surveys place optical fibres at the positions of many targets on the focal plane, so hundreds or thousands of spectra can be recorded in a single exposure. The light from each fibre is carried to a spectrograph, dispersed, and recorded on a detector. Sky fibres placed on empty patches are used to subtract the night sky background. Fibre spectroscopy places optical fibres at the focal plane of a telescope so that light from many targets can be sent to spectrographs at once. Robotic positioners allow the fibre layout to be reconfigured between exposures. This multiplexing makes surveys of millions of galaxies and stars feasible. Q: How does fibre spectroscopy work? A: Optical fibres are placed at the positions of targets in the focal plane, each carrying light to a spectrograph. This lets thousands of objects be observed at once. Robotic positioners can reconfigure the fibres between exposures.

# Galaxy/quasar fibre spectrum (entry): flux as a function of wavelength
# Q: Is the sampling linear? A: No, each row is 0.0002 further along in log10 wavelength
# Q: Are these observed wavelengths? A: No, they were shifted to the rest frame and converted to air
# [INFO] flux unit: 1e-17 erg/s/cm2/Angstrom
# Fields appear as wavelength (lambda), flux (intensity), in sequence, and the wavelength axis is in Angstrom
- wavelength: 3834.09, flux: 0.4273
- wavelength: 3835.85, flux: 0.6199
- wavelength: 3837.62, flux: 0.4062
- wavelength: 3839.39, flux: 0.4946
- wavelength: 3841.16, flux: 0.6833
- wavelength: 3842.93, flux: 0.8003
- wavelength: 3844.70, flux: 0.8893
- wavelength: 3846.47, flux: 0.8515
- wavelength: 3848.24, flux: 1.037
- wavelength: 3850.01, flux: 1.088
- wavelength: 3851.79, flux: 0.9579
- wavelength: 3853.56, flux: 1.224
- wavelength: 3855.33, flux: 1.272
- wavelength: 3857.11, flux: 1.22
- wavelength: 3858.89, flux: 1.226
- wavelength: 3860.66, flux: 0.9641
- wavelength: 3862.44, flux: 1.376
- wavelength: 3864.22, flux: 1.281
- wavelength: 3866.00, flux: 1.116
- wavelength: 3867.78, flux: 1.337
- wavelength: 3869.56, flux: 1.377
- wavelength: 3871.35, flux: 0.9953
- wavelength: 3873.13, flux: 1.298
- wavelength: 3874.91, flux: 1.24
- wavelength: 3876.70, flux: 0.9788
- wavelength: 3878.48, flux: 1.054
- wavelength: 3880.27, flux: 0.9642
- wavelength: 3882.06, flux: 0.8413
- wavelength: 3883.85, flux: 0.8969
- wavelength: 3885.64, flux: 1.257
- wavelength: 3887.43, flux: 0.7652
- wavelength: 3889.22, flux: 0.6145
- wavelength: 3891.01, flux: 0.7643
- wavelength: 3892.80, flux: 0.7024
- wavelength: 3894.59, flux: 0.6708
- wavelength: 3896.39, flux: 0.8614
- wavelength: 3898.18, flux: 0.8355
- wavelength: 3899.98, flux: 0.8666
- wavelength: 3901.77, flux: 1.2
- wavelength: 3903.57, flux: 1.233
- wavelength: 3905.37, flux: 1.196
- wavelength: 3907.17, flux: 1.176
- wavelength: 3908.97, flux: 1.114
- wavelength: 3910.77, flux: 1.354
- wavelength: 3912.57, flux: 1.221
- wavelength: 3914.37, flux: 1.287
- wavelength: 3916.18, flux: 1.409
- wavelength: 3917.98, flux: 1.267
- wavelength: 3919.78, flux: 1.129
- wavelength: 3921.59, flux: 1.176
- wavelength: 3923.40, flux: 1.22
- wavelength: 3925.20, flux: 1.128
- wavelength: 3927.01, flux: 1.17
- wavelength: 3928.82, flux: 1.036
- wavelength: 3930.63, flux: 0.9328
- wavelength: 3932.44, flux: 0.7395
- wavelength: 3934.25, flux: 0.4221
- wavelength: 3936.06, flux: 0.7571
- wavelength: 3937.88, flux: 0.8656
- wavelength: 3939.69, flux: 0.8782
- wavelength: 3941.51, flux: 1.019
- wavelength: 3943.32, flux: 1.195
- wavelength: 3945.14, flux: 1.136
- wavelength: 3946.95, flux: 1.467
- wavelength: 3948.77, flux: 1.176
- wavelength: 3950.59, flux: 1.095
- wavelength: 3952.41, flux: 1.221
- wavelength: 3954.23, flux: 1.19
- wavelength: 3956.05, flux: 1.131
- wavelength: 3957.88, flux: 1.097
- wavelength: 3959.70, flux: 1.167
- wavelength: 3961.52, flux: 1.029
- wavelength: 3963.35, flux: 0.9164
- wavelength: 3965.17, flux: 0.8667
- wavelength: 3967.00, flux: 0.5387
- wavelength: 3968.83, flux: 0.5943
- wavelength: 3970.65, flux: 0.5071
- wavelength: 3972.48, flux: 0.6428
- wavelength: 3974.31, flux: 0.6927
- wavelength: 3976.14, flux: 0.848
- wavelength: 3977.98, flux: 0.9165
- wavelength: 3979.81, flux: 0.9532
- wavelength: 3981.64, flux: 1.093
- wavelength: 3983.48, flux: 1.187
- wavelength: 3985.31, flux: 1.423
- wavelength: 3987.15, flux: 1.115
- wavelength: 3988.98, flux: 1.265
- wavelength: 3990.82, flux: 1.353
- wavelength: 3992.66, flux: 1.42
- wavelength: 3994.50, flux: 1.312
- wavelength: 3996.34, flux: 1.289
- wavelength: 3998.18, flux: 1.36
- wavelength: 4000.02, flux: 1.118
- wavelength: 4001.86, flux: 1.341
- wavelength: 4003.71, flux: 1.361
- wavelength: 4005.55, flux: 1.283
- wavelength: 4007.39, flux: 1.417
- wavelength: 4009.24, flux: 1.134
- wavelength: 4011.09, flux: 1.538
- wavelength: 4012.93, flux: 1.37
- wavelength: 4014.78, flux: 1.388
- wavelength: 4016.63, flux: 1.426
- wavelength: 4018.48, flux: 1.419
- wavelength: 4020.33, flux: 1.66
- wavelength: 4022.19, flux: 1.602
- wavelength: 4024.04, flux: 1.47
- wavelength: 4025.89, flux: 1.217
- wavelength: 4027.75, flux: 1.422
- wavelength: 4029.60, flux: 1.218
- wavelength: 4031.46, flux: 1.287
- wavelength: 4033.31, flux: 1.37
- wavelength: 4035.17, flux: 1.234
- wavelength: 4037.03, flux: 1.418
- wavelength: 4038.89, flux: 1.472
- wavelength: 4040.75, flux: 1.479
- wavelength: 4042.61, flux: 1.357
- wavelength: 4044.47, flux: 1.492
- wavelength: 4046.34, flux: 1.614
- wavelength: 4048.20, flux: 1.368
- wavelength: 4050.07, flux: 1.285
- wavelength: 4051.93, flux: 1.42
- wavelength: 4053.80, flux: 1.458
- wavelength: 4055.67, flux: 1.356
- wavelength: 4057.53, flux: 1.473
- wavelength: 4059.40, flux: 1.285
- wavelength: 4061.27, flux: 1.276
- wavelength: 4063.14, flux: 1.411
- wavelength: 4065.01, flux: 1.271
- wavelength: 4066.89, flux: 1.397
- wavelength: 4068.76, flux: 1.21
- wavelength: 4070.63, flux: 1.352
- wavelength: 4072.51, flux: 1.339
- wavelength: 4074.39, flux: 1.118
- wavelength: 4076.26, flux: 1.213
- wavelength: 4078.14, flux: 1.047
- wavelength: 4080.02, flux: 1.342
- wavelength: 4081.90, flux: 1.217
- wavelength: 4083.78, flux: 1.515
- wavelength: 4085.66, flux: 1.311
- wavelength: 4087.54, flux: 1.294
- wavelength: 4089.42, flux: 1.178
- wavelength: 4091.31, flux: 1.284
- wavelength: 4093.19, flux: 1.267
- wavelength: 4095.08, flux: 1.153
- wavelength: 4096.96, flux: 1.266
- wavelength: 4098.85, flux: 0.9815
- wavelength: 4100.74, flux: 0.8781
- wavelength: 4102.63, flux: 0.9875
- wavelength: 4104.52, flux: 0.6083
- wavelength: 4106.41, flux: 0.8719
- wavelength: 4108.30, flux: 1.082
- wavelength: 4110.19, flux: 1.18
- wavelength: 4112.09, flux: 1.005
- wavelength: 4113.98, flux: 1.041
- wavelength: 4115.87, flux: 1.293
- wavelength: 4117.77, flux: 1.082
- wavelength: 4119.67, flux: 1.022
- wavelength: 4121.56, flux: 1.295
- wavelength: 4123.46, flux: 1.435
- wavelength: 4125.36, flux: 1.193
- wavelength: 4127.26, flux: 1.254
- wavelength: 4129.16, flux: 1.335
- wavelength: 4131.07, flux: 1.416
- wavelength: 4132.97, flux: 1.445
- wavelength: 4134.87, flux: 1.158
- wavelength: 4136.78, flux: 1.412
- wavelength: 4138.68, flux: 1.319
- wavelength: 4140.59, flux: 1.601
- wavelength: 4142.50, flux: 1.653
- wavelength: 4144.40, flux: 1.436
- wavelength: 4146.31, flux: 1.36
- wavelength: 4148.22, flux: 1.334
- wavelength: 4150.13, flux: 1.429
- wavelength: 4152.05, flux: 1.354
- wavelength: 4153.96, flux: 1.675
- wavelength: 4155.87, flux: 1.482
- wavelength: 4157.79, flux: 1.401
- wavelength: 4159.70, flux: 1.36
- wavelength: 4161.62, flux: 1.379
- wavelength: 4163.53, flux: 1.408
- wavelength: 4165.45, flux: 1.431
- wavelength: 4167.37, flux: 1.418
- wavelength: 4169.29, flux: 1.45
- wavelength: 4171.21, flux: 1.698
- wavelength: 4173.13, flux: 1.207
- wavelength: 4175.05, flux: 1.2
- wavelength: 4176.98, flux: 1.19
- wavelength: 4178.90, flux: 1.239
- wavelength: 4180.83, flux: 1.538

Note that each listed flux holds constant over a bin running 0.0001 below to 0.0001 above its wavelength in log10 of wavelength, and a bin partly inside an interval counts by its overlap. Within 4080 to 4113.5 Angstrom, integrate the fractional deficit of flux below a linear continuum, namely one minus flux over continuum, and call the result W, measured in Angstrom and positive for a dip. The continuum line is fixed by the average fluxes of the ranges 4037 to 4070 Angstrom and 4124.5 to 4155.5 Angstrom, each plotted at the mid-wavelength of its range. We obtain 6.4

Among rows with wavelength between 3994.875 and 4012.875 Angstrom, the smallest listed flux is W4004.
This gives 1.118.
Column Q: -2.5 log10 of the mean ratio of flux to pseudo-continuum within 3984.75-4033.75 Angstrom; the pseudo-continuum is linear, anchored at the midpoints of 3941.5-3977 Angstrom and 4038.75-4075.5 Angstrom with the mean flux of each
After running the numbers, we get -0.154 mag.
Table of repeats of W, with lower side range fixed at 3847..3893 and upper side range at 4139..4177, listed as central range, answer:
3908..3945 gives 2.42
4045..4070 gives -1.33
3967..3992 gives 5.23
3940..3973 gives 4.96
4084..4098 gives 0.86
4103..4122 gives 4.60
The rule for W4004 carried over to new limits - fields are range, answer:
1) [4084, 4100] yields 0.9815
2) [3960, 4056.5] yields 0.5071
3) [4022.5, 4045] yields 1.217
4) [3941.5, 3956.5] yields 1.019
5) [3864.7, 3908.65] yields 0.6145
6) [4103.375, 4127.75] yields 0.6083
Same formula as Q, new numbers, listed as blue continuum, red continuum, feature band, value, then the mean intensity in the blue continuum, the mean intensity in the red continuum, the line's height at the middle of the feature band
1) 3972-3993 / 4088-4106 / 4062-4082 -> -0.18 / 1.08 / 1.07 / 1.07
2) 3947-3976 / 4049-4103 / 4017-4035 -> -0.24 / 0.938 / 1.26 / 1.12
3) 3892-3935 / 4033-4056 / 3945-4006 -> 0.13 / 1.06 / 1.41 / 1.23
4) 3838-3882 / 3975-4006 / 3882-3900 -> 0.31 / 1.06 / 1.21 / 1.1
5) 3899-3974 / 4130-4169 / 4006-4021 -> -0.20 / 1.04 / 1.42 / 1.18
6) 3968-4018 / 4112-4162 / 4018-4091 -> -0.10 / 1.17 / 1.35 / 1.24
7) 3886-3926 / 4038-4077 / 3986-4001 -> -0.04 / 1.06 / 1.36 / 1.23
